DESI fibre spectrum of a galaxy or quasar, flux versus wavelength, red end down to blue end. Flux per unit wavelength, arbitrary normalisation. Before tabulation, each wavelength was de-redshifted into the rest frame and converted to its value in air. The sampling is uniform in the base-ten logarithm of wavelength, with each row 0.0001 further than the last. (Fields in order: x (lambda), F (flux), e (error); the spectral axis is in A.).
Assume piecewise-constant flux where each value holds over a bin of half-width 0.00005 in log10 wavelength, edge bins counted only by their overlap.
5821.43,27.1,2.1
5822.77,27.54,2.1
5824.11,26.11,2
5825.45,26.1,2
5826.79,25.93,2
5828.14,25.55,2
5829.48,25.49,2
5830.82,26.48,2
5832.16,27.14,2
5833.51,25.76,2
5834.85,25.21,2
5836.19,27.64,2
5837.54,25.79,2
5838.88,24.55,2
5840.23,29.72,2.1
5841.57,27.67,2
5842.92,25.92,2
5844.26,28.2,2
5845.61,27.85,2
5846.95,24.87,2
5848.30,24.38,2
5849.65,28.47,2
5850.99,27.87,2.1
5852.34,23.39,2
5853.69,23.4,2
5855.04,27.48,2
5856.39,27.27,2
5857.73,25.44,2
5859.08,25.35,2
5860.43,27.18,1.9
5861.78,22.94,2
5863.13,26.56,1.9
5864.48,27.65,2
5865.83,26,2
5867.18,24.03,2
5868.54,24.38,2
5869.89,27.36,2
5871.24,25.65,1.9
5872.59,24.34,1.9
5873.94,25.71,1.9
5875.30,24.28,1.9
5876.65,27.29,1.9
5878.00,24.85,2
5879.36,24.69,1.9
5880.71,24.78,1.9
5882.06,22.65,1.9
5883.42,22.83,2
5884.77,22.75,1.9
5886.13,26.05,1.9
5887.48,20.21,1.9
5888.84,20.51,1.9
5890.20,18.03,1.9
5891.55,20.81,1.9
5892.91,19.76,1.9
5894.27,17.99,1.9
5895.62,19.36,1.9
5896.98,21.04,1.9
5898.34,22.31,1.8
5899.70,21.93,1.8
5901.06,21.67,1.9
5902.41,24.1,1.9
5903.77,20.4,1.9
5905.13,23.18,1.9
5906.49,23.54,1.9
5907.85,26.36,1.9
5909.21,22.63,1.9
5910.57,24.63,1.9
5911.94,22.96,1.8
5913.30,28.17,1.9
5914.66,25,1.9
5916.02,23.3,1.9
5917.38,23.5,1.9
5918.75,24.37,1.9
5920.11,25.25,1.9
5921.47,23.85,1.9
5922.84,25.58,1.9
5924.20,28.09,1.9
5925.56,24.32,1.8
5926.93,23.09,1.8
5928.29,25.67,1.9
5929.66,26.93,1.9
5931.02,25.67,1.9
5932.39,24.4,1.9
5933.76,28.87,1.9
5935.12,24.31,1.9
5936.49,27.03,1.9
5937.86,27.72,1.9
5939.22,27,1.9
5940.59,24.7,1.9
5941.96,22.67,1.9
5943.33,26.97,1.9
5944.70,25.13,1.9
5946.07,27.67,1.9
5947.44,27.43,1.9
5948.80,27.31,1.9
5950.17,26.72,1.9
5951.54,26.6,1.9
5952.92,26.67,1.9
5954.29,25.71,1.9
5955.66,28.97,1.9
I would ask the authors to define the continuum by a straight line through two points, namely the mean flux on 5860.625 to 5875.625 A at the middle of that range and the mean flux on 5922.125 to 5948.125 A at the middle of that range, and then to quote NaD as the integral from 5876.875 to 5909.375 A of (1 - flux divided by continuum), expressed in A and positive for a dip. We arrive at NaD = 4.3 A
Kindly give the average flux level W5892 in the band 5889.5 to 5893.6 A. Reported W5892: 19.5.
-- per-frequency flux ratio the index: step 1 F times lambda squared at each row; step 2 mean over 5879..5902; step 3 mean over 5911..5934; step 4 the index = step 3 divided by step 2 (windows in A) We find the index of 1.2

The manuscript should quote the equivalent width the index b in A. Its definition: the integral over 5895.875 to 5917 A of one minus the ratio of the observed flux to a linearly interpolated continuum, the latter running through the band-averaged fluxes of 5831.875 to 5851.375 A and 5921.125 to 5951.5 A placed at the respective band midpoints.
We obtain 2.3 A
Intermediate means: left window 26.7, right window 26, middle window 23.3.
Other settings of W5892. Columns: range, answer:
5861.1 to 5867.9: 25.4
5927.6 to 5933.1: 25.7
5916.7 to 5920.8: 24.4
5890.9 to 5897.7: 19.8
